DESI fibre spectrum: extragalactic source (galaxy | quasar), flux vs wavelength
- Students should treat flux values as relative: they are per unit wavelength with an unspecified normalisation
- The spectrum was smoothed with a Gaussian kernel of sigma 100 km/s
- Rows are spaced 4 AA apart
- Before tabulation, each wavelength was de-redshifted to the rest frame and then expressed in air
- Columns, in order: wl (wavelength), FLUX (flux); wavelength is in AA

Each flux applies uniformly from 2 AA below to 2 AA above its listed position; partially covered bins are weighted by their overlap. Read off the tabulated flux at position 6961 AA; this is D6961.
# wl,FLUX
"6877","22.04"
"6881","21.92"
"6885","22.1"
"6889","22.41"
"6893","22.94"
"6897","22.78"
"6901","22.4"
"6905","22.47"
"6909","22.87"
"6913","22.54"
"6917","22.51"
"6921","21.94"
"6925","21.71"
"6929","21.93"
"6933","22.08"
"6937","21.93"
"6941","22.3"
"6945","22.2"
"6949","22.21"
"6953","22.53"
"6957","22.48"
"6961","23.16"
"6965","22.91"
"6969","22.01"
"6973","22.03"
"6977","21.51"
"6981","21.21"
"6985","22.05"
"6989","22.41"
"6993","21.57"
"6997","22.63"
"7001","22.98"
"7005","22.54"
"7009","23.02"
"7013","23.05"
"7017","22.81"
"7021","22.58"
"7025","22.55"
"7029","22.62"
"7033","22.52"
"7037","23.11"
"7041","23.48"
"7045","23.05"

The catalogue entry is 23.16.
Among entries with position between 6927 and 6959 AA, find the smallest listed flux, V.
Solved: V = 21.93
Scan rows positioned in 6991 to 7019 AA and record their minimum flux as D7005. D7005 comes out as 21.57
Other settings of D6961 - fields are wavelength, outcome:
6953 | 22.53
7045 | 23.05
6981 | 21.21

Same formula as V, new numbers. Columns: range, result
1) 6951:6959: 22.48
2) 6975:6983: 21.21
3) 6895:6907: 22.4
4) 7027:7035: 22.52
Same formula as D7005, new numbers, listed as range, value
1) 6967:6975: 22.01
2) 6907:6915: 22.54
